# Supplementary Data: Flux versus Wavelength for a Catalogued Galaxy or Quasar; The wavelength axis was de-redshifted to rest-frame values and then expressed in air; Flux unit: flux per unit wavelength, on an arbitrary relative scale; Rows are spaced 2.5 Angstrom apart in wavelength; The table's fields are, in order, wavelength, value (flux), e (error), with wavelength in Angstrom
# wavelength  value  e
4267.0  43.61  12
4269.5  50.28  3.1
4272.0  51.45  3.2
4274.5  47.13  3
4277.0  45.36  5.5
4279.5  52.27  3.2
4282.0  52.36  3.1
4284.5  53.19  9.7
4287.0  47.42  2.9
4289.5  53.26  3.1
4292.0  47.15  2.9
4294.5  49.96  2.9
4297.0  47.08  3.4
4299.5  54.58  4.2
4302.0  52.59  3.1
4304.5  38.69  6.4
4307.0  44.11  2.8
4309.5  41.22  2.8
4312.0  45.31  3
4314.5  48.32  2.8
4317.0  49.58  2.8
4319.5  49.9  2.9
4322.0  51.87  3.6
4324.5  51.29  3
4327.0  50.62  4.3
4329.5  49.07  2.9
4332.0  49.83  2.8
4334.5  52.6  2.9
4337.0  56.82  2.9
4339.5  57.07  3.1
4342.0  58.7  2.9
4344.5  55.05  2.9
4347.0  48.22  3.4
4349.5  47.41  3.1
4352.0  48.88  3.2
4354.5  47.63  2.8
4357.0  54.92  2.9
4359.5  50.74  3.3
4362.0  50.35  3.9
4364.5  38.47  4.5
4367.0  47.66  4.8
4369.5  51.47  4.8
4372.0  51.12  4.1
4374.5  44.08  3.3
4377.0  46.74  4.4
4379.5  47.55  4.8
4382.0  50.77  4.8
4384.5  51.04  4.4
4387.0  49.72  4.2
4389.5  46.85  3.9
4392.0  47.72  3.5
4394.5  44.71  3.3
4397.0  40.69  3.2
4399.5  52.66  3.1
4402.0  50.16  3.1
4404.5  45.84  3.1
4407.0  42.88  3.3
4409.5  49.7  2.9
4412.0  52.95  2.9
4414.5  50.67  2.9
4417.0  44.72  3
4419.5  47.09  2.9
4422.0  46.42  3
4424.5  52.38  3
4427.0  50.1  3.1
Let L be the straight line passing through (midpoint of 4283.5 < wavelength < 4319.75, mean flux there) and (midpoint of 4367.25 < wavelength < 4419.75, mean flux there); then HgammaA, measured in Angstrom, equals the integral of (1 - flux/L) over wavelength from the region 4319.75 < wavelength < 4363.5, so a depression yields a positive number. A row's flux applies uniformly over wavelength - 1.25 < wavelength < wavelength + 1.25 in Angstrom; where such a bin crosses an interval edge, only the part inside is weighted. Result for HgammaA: -3.31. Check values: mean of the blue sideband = 48.1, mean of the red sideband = 48.1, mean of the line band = 51.7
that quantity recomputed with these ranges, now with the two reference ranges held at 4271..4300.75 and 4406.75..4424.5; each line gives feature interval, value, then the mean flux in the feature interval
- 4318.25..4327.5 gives -0.3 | 50.9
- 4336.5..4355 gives -1.2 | 52.5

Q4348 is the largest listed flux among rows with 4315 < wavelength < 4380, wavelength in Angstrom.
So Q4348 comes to 58.7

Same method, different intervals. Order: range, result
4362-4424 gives 52.95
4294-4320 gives 54.58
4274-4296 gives 53.26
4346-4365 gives 54.92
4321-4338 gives 56.82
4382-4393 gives 51.04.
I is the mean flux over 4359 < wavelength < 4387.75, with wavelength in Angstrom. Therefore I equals 48.2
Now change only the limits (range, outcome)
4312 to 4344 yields 51.9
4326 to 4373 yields 50.9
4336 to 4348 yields 55.3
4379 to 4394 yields 48.8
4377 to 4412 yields 47.9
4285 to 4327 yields 48.4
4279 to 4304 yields 50.6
